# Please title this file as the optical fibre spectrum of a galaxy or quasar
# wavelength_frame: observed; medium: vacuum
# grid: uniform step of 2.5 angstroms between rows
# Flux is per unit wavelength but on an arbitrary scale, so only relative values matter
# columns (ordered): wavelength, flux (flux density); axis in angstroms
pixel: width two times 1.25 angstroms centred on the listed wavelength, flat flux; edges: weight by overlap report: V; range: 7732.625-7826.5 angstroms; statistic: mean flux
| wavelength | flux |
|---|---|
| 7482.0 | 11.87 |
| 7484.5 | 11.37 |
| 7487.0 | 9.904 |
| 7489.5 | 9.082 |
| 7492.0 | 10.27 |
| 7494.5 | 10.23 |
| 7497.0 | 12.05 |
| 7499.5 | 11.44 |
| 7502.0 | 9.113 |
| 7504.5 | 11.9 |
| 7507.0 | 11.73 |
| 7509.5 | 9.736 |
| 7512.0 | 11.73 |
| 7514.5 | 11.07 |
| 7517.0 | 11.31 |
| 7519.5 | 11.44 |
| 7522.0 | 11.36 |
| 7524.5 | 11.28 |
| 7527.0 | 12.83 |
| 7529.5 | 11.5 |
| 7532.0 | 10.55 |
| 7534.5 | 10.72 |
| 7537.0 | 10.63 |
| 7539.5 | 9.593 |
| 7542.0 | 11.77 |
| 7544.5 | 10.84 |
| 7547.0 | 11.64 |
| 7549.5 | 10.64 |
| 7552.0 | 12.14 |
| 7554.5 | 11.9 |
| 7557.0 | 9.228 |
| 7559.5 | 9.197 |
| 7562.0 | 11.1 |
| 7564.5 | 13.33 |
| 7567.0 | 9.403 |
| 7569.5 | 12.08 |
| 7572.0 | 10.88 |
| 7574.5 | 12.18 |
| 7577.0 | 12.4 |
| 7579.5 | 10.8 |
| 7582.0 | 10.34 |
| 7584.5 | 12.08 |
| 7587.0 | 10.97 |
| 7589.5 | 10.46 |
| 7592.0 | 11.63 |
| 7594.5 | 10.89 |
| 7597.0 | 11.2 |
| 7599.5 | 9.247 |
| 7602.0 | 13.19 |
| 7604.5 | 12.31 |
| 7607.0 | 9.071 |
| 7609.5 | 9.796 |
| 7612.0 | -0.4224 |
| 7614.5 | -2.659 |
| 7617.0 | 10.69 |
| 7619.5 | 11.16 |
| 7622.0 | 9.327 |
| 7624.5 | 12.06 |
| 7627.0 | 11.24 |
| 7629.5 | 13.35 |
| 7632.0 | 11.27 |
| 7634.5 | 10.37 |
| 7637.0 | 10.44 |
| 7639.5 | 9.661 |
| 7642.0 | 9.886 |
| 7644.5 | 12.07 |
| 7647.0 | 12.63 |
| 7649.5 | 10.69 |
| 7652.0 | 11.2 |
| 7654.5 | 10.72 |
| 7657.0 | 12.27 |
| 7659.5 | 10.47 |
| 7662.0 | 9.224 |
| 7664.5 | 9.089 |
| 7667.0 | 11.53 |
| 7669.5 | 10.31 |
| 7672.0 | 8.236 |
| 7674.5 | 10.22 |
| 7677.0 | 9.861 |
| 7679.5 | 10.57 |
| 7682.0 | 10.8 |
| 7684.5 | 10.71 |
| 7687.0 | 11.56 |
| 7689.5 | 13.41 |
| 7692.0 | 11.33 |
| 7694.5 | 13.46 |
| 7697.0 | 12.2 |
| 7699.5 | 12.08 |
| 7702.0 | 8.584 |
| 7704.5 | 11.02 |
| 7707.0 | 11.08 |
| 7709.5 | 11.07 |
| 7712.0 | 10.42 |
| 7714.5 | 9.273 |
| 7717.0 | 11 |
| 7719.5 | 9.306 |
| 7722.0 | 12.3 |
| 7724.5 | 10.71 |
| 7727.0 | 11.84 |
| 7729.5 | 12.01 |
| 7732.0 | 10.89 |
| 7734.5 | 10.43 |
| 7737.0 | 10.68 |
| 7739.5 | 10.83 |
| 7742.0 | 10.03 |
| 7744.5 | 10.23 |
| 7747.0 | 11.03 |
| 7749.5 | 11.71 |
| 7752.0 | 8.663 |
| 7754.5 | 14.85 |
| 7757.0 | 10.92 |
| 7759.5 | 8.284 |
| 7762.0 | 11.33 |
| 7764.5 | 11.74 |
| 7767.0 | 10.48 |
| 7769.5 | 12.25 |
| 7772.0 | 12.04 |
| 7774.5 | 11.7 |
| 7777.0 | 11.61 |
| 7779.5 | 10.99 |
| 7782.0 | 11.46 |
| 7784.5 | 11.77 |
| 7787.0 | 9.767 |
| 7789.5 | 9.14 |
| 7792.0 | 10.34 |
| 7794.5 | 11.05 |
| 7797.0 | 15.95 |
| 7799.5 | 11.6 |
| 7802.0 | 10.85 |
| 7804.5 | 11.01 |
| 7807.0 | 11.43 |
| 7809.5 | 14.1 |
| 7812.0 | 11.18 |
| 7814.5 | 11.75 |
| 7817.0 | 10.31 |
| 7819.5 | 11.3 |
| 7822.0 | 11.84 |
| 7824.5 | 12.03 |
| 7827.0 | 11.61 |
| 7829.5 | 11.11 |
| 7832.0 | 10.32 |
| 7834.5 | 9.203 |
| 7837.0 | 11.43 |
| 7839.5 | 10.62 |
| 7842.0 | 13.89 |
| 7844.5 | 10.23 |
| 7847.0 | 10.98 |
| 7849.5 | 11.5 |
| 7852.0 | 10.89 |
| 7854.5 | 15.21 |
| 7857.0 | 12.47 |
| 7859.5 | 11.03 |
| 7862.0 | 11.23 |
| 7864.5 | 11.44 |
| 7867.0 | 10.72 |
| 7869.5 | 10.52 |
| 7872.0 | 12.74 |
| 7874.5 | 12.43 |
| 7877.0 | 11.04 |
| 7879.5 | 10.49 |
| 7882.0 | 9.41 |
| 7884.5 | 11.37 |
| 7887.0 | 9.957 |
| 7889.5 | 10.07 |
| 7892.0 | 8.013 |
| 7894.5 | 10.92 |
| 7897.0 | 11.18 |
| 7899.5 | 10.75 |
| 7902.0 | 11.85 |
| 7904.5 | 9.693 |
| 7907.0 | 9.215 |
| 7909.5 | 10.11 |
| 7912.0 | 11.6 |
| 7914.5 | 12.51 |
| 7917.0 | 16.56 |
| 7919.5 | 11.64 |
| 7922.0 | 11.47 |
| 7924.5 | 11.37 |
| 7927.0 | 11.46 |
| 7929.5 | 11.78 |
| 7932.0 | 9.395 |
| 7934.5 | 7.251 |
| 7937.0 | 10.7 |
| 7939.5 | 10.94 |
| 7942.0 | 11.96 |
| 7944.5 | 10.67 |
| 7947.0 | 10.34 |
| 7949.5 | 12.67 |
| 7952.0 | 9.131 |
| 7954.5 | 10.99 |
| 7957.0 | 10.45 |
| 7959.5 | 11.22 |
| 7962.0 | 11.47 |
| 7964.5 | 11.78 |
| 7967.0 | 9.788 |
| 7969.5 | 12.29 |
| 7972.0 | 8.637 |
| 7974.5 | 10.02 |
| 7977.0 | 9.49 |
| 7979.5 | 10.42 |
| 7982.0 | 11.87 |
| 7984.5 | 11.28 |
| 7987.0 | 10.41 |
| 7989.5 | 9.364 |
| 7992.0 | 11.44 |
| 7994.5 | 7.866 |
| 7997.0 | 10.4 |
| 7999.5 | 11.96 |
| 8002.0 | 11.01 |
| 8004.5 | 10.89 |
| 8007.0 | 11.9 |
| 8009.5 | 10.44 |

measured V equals 11.3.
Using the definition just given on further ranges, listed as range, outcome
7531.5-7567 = 10.9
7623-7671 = 10.9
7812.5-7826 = 11.4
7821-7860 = 11.5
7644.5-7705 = 10.9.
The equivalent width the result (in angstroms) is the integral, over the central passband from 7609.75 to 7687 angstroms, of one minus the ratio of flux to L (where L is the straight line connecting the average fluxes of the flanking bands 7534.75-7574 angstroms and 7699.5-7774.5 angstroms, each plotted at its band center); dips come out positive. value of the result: 7.13 angstroms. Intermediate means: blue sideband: 11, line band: 9.92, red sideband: 10.9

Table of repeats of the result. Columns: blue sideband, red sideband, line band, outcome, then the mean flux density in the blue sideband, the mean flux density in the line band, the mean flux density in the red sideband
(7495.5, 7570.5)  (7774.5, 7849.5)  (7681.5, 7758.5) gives 1.1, 11.1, 11.1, 11.3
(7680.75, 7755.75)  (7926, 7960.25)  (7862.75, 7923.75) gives -1.9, 11.1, 11.1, 10.6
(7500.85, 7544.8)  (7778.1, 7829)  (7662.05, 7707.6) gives 1.8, 11.1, 10.8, 11.5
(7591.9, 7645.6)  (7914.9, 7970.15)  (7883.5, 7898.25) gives 0.9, 9.76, 10.2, 11.2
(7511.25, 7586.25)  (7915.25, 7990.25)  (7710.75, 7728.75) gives 0.6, 11.2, 10.7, 10.9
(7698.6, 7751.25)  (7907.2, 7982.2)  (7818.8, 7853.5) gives -1.2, 10.8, 11.2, 11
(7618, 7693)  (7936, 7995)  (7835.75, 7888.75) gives -3.3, 10.9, 11.4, 10.7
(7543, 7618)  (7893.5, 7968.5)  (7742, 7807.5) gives -3.3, 10.2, 11.2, 11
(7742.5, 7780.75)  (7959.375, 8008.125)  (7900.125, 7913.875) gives 0.3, 11.2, 10.6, 10.7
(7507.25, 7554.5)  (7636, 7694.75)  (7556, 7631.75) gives 5.3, 11.2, 10.2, 10.8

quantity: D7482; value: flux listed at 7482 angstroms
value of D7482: 11.87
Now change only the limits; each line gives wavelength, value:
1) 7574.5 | 12.18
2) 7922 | 11.47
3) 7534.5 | 10.72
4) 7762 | 11.33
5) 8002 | 11.01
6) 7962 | 11.47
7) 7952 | 9.131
